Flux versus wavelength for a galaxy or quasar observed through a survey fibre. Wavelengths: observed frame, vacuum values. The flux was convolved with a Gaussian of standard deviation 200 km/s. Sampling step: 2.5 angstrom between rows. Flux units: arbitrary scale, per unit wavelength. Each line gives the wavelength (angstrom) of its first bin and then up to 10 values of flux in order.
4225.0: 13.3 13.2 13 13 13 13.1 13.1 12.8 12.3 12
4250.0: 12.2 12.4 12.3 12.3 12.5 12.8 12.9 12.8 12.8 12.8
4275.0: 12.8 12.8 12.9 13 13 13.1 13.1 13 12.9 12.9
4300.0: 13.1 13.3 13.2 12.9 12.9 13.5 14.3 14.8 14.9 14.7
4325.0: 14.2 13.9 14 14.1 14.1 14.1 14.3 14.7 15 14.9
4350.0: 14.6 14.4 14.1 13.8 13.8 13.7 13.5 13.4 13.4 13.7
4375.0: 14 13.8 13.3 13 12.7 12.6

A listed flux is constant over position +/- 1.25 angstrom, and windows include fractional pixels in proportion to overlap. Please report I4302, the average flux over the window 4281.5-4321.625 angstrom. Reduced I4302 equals 13.4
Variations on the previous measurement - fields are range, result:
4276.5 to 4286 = 12.9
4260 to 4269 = 12.8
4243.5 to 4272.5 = 12.5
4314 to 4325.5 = 14.6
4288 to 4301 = 13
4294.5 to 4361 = 14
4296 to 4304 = 13.1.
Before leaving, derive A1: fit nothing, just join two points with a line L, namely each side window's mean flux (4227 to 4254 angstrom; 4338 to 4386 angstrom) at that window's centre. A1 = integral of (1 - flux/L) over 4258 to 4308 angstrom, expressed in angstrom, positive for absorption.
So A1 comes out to 0.82 angstrom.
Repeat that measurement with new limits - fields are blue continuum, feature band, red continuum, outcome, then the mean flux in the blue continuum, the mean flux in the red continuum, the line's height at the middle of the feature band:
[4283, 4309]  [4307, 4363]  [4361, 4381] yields -3.6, 13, 13.6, 13.3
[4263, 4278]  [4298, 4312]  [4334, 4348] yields 0.6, 12.8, 14.5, 13.6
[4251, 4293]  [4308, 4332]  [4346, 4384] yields -1.4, 12.8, 13.8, 13.3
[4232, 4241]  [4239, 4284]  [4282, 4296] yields 1.4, 13.1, 13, 13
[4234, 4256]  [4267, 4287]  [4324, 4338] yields 0.4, 12.6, 14.1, 13.1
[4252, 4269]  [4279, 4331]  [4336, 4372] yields -0.7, 12.6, 14.1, 13.3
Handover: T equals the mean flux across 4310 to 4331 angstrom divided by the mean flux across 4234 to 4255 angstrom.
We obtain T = 1.13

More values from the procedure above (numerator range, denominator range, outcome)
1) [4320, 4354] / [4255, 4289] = 1.13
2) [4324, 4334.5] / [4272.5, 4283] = 1.09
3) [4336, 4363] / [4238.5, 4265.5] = 1.15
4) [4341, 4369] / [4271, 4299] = 1.10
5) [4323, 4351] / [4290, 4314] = 1.10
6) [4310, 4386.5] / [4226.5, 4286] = 1.10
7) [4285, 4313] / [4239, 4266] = 1.05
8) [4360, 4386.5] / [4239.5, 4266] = 1.08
